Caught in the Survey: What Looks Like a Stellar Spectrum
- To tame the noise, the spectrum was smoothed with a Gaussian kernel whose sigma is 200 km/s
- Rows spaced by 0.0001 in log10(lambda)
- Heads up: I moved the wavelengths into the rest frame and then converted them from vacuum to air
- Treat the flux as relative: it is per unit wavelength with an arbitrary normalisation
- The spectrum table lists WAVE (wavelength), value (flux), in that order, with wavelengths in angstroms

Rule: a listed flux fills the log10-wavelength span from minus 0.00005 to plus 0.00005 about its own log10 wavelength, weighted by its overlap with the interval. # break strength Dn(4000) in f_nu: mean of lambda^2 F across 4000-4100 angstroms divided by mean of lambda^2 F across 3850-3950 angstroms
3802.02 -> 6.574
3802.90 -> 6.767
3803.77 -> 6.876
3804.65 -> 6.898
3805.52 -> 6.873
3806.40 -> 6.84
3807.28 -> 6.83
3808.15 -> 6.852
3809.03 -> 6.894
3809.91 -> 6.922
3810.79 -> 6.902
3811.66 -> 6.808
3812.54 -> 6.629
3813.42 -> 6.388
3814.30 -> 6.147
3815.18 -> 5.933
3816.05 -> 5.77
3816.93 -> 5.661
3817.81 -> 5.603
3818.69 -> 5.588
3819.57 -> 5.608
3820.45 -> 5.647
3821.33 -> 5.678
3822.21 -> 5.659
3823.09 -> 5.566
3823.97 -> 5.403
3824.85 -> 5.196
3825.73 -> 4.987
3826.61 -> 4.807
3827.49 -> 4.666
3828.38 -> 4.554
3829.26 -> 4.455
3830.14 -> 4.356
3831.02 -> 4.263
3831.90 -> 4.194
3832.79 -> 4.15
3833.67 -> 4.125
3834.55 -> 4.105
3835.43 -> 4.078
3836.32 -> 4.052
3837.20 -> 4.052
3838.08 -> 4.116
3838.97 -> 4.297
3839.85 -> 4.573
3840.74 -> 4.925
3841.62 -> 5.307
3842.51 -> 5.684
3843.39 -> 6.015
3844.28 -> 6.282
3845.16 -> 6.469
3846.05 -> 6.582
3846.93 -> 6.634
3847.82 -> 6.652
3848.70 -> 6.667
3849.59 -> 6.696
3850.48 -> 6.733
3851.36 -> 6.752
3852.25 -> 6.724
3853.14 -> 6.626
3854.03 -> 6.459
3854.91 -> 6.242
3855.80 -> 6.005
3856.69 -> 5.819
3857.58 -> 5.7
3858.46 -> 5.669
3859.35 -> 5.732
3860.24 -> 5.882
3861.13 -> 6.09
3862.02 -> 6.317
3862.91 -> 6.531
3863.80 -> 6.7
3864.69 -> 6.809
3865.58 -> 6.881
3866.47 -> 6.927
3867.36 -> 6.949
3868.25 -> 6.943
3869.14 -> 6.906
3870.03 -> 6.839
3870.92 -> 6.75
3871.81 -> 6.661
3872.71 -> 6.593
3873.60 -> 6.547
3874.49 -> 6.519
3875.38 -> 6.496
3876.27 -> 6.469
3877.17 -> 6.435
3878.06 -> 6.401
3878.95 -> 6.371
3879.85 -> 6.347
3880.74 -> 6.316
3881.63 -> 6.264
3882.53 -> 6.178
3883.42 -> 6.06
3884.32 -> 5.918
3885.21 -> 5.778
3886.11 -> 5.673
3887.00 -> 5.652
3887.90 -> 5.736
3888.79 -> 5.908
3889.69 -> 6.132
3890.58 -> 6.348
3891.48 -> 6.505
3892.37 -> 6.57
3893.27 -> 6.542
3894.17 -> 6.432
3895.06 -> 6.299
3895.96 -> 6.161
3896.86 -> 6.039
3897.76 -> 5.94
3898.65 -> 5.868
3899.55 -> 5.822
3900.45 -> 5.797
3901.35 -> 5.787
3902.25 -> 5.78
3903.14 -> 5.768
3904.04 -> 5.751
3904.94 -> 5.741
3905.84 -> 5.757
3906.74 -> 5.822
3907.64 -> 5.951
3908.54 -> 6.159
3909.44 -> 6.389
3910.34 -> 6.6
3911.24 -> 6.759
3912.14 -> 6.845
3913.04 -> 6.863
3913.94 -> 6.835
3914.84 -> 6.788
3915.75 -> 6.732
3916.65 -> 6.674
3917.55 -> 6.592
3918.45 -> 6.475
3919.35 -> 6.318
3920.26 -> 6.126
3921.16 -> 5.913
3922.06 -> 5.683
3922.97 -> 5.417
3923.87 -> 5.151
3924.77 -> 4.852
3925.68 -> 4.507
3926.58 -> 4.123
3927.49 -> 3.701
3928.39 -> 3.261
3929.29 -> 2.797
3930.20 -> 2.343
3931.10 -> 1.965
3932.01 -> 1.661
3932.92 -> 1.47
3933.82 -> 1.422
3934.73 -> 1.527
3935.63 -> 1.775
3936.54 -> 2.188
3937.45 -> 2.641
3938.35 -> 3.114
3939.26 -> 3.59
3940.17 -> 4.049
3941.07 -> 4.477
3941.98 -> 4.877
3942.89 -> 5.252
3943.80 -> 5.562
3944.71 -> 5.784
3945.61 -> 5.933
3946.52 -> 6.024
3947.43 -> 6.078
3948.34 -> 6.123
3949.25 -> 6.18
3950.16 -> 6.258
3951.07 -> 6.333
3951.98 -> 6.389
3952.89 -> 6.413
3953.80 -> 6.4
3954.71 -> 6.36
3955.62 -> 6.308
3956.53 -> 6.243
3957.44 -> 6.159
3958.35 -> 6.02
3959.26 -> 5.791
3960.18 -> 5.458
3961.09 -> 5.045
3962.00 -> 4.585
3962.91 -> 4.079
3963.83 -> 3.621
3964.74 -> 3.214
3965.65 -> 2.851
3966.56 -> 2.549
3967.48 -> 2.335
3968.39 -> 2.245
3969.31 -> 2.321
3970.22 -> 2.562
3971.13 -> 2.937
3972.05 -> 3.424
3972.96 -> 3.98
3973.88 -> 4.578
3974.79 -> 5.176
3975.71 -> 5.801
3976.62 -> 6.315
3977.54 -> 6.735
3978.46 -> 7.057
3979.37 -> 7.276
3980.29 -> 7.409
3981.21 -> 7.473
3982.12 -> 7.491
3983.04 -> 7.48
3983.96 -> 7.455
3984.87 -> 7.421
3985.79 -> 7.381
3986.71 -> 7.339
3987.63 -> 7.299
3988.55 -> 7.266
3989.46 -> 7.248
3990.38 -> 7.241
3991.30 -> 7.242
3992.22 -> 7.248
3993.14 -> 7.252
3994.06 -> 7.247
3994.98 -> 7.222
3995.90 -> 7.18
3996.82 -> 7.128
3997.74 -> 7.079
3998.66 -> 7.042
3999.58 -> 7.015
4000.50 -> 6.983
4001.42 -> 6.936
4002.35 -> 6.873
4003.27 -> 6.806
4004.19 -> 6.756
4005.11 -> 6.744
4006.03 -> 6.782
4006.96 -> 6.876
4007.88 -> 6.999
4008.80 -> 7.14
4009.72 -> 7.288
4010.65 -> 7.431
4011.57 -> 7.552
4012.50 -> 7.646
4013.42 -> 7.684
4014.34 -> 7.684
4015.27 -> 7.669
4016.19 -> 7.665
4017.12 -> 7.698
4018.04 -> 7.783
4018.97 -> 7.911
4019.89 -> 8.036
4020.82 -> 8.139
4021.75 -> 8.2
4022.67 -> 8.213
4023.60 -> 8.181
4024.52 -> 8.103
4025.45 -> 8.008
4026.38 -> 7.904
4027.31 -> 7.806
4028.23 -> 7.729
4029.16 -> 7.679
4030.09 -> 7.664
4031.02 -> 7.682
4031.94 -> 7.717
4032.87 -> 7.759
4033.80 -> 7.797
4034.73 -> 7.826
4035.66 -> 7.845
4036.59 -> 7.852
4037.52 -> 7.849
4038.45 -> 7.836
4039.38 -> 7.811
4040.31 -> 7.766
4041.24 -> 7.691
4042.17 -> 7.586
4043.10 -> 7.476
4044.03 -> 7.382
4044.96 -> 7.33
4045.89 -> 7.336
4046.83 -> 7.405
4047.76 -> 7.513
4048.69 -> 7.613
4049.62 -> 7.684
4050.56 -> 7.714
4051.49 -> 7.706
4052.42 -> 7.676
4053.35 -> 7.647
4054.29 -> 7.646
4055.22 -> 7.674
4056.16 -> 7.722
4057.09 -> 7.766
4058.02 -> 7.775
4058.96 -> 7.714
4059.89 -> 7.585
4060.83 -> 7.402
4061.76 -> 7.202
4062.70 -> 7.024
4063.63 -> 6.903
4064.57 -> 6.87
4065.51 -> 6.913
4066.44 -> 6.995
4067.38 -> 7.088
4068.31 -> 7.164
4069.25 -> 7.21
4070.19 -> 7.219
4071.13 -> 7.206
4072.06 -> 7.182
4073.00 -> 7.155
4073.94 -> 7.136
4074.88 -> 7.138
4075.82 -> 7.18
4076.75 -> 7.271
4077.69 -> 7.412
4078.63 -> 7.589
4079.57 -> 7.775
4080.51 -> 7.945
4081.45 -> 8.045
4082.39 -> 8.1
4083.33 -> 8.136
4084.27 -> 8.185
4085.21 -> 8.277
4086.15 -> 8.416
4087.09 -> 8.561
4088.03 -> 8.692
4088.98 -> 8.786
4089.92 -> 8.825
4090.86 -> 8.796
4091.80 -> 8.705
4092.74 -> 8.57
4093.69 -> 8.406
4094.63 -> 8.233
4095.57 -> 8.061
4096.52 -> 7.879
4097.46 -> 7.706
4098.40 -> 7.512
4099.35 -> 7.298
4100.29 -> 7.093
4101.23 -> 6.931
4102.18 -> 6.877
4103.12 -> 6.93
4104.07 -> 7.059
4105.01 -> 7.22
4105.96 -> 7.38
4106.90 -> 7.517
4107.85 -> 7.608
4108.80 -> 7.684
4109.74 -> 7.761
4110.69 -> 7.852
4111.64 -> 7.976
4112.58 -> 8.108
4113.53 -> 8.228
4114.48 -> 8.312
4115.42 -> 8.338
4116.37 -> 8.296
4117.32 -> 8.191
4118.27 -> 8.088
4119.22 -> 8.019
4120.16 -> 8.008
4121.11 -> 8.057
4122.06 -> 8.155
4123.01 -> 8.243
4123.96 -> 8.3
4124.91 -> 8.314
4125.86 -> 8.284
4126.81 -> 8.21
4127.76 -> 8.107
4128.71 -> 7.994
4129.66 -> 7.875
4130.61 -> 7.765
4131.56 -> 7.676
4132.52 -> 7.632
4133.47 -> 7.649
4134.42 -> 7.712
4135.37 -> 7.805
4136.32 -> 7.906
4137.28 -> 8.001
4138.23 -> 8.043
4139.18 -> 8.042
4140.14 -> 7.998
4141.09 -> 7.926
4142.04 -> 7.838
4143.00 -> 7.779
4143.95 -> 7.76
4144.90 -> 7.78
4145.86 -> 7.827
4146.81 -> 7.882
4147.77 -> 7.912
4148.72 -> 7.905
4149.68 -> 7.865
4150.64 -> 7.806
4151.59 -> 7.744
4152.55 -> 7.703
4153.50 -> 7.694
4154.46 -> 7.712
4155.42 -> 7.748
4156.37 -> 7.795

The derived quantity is 1.46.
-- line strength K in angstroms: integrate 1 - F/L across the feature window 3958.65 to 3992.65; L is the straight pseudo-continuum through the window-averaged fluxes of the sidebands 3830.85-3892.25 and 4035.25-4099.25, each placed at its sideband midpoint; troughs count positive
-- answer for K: 7.2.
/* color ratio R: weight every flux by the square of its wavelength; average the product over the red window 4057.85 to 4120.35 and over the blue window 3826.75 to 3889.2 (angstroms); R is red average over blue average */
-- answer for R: 1.47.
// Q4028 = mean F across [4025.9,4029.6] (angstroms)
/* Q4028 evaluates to 7.78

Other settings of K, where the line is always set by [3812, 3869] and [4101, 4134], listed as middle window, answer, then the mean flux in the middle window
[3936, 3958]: 3.9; 5.36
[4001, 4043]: -3.0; 7.61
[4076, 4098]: -1.6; 8.18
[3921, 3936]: 7.1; 3.35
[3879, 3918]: -0.3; 6.19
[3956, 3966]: 2.7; 4.86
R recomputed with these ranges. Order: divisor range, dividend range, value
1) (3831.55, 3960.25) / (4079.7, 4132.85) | 1.58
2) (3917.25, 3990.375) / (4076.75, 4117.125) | 1.70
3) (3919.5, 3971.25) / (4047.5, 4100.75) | 1.88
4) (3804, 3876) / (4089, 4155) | 1.54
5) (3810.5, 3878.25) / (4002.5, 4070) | 1.43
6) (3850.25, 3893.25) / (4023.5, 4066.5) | 1.31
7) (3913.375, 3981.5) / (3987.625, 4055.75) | 1.63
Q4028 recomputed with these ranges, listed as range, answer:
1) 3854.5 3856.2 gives 6.12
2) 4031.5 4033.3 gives 7.73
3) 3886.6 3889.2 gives 5.77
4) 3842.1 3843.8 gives 5.87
